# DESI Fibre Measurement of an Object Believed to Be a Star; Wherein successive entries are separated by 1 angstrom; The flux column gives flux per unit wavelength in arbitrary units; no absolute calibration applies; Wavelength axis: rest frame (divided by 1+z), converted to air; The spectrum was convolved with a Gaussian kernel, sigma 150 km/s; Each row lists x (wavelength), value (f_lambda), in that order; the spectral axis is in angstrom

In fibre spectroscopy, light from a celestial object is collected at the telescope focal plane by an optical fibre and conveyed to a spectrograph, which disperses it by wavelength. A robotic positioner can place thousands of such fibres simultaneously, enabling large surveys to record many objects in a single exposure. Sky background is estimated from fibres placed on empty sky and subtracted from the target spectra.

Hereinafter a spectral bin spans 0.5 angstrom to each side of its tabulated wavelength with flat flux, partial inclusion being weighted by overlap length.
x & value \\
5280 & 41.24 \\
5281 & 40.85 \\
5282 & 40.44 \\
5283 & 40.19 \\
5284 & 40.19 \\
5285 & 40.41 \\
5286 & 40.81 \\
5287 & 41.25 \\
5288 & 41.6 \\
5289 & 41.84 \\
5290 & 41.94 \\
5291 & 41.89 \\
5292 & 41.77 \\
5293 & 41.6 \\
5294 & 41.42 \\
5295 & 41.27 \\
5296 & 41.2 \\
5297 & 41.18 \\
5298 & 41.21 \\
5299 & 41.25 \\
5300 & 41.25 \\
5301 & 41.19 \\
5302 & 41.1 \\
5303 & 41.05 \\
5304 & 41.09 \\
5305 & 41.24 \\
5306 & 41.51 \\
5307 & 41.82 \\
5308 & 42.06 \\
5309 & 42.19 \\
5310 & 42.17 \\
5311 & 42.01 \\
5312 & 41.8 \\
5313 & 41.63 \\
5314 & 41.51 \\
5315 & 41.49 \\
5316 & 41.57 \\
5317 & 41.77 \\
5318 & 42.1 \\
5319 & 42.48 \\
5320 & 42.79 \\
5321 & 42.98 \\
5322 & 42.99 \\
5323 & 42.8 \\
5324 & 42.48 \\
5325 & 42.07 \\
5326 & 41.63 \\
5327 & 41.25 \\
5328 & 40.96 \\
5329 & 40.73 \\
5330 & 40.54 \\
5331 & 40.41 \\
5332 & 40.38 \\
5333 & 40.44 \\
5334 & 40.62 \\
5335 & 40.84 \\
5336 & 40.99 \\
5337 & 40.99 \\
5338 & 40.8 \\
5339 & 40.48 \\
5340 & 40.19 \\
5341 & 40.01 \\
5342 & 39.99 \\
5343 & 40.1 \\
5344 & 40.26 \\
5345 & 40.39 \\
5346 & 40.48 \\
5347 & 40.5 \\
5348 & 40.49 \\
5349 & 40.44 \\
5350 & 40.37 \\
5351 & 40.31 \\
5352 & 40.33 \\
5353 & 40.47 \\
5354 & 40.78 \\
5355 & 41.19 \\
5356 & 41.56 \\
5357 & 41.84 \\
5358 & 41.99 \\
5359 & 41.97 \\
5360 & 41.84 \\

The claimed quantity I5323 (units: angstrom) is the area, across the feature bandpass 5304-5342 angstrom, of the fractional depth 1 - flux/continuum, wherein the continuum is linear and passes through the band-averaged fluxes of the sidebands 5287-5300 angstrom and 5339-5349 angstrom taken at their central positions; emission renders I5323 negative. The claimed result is -0.6 angstrom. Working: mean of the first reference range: 41.5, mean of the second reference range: 40.3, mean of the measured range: 41.5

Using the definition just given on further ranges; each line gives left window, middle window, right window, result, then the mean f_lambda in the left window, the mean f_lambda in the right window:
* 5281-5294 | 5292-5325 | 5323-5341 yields -0.6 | 41.2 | 41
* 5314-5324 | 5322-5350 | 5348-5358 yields 0.5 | 42.3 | 40.9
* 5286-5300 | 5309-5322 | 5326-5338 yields -0.3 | 41.5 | 40.8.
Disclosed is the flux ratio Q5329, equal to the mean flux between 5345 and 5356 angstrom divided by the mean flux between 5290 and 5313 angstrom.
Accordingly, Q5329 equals 0.98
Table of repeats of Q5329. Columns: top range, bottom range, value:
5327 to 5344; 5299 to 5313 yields 0.98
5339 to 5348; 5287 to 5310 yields 0.97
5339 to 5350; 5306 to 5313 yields 0.96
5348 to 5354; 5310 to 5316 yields 0.97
